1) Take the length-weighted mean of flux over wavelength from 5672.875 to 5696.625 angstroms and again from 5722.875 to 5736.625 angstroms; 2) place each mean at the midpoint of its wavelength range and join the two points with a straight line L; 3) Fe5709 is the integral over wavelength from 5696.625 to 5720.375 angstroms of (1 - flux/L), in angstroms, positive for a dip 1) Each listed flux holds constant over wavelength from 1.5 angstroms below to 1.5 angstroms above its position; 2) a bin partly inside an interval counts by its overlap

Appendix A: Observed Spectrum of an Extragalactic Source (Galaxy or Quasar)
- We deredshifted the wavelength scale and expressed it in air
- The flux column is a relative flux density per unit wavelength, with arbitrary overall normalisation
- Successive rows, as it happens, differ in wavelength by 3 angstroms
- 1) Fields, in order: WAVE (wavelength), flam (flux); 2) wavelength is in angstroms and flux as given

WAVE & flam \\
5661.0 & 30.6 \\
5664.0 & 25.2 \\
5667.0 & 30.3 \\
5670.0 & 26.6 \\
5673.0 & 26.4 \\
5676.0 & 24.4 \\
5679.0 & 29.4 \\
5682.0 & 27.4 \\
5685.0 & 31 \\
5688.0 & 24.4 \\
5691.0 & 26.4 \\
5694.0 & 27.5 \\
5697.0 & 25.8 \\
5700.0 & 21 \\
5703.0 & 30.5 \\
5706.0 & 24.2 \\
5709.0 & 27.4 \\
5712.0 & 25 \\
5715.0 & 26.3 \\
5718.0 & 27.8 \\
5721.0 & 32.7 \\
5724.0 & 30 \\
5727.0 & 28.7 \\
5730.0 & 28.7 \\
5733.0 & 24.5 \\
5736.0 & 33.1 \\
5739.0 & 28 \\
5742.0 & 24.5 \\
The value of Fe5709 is 1.4 angstroms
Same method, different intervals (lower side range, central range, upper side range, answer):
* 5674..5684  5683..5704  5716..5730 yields 1.05 angstroms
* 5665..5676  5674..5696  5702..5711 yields -0.02 angstroms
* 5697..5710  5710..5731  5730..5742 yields -1.15 angstroms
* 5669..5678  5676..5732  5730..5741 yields -0.42 angstroms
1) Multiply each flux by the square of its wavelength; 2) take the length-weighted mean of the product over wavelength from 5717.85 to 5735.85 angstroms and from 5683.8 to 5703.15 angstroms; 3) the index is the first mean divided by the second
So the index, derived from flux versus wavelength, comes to 1.12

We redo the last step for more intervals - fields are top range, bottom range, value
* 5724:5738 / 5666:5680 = 1.08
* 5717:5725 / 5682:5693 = 1.12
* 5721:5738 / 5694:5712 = 1.14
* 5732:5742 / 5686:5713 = 1.10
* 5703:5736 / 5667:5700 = 1.05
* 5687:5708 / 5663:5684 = 0.95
